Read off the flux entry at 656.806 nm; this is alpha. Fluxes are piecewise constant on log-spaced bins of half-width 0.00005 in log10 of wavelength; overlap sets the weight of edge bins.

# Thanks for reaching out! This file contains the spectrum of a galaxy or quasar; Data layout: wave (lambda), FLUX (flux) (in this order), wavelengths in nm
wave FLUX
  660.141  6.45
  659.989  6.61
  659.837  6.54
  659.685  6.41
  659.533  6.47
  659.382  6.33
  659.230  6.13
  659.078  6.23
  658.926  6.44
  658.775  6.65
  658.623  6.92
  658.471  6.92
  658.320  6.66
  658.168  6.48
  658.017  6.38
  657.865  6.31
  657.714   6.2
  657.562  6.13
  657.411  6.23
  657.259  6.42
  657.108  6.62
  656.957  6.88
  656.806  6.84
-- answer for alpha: 6.84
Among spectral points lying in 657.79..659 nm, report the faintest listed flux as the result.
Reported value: 6.31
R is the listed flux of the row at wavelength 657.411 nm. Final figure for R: 6.23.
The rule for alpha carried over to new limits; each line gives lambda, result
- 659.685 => 6.41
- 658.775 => 6.65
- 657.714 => 6.2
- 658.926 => 6.44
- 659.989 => 6.61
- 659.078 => 6.23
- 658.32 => 6.66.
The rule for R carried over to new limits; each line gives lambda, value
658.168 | 6.48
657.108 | 6.62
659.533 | 6.47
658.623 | 6.92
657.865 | 6.31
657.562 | 6.13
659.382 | 6.33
